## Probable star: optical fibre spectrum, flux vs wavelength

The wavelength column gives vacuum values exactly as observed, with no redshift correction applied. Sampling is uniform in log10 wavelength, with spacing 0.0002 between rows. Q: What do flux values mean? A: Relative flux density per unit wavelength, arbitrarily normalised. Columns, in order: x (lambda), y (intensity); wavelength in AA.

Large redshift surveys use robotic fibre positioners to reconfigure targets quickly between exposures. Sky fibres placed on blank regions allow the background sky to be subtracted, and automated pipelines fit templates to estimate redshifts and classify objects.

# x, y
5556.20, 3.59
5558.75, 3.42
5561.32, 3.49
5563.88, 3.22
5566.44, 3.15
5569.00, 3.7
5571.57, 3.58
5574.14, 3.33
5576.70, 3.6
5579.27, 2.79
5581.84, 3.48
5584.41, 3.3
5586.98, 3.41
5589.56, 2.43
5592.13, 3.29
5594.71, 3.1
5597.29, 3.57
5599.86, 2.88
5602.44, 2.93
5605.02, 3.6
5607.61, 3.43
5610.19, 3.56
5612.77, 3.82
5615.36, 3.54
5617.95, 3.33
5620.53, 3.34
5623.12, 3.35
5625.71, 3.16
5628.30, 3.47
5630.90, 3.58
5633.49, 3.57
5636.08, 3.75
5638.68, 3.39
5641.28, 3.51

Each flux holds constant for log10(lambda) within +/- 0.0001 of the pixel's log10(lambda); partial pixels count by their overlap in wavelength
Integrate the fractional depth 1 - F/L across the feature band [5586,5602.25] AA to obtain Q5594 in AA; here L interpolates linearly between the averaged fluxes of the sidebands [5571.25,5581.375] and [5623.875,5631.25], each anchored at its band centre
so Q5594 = 1.2 AA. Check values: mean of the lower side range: 3.31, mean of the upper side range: 3.37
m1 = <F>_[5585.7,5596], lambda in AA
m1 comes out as 3.06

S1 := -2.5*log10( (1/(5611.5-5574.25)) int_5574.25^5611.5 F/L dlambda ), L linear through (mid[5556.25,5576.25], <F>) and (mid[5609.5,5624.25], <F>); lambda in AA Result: 0.07 mag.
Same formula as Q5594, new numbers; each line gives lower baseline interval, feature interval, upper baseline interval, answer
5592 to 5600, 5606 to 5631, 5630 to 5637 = 0.2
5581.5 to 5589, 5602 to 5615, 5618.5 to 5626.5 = -0.8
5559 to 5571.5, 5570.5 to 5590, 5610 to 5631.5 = 0.9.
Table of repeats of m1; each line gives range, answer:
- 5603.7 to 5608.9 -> 3.51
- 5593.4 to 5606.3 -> 3.22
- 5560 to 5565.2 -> 3.35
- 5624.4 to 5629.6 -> 3.31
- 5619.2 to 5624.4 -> 3.35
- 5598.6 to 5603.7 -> 2.9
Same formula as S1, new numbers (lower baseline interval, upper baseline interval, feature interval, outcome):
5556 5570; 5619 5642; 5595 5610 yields 0.048 mag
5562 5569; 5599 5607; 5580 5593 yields 0.024 mag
